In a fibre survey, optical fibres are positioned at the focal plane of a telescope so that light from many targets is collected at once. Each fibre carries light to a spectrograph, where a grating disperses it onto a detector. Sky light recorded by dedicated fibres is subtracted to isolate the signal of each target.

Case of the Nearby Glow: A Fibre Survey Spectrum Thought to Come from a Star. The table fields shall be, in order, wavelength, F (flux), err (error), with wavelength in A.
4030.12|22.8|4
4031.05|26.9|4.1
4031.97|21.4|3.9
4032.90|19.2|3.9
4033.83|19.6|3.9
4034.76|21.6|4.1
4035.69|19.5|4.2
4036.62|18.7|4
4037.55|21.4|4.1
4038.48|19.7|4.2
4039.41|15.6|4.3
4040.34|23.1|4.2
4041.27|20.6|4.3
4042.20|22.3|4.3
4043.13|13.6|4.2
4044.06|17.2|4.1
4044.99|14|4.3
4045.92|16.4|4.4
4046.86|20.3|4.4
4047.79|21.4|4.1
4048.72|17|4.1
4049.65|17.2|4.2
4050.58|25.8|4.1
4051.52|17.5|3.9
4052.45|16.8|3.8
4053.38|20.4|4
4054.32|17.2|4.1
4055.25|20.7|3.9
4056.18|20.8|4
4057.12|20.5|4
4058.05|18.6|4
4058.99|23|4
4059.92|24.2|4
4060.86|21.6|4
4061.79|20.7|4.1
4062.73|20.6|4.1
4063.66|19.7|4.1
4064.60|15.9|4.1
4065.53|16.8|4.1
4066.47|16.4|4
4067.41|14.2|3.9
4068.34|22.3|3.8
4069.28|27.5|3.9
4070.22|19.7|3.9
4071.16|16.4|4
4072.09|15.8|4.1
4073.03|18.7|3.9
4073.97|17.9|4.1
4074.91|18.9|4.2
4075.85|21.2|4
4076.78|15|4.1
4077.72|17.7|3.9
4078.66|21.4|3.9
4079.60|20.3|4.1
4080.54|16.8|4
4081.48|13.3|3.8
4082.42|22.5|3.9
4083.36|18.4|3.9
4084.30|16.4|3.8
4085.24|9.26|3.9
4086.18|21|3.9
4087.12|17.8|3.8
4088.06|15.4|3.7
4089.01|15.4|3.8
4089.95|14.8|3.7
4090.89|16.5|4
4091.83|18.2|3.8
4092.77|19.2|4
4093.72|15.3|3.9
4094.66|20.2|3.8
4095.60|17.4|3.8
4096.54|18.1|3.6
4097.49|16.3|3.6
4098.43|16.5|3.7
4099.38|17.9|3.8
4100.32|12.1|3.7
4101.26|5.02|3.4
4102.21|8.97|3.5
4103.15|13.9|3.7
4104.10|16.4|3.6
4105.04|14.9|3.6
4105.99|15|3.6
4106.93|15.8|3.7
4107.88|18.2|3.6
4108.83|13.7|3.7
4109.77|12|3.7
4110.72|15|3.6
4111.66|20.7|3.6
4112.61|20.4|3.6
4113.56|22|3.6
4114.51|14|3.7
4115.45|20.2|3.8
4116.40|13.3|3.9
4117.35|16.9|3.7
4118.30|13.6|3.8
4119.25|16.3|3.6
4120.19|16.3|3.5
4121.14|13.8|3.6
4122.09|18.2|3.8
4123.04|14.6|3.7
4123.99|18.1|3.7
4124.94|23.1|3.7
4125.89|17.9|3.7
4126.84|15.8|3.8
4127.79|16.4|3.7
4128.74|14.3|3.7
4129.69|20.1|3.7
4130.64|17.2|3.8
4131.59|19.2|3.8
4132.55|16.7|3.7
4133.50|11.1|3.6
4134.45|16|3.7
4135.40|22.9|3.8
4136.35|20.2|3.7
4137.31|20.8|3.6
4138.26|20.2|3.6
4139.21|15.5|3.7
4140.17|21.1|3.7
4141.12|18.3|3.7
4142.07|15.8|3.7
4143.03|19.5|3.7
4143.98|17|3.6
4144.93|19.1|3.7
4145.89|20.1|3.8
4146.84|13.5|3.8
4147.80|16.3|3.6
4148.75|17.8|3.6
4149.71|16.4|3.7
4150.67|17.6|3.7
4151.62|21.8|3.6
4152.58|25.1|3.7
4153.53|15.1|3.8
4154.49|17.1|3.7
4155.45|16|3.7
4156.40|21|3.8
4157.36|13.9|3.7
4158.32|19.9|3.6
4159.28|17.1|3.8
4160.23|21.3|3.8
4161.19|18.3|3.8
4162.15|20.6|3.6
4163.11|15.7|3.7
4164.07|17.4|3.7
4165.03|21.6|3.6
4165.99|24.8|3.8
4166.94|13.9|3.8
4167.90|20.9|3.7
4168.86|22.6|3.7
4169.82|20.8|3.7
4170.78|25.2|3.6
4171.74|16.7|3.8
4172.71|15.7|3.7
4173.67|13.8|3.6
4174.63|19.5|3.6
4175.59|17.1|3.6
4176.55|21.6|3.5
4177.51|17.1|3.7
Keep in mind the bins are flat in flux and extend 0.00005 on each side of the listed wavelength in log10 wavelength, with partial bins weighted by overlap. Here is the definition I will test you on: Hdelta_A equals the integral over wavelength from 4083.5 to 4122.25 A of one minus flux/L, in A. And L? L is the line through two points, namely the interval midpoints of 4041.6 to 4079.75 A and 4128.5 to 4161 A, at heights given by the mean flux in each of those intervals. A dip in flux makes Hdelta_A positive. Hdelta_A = 5.6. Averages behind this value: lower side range 19.1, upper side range 18.1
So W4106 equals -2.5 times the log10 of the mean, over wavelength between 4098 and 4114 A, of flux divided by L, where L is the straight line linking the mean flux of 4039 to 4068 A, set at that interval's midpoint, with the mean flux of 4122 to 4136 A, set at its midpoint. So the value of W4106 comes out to 0.180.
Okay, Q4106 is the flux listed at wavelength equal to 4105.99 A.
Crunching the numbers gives 15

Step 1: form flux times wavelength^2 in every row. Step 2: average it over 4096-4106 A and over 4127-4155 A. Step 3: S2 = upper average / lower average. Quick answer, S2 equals 1.30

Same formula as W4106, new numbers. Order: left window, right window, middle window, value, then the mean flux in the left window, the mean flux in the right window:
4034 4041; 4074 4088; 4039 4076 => -0.015 mag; 19.9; 17.8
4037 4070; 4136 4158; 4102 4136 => 0.126 mag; 19.5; 18.2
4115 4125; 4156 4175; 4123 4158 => -0.021 mag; 16.5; 19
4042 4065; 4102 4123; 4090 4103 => 0.097 mag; 19.3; 16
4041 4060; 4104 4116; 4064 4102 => 0.044 mag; 19.2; 16.8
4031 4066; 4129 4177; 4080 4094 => 0.150 mag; 19.6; 18.5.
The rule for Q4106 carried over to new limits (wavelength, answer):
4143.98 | 17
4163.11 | 15.7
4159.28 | 17.1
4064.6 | 15.9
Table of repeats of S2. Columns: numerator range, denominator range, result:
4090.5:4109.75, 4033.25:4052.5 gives 0.83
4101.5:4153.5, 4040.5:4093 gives 0.95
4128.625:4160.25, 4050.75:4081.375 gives 0.98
